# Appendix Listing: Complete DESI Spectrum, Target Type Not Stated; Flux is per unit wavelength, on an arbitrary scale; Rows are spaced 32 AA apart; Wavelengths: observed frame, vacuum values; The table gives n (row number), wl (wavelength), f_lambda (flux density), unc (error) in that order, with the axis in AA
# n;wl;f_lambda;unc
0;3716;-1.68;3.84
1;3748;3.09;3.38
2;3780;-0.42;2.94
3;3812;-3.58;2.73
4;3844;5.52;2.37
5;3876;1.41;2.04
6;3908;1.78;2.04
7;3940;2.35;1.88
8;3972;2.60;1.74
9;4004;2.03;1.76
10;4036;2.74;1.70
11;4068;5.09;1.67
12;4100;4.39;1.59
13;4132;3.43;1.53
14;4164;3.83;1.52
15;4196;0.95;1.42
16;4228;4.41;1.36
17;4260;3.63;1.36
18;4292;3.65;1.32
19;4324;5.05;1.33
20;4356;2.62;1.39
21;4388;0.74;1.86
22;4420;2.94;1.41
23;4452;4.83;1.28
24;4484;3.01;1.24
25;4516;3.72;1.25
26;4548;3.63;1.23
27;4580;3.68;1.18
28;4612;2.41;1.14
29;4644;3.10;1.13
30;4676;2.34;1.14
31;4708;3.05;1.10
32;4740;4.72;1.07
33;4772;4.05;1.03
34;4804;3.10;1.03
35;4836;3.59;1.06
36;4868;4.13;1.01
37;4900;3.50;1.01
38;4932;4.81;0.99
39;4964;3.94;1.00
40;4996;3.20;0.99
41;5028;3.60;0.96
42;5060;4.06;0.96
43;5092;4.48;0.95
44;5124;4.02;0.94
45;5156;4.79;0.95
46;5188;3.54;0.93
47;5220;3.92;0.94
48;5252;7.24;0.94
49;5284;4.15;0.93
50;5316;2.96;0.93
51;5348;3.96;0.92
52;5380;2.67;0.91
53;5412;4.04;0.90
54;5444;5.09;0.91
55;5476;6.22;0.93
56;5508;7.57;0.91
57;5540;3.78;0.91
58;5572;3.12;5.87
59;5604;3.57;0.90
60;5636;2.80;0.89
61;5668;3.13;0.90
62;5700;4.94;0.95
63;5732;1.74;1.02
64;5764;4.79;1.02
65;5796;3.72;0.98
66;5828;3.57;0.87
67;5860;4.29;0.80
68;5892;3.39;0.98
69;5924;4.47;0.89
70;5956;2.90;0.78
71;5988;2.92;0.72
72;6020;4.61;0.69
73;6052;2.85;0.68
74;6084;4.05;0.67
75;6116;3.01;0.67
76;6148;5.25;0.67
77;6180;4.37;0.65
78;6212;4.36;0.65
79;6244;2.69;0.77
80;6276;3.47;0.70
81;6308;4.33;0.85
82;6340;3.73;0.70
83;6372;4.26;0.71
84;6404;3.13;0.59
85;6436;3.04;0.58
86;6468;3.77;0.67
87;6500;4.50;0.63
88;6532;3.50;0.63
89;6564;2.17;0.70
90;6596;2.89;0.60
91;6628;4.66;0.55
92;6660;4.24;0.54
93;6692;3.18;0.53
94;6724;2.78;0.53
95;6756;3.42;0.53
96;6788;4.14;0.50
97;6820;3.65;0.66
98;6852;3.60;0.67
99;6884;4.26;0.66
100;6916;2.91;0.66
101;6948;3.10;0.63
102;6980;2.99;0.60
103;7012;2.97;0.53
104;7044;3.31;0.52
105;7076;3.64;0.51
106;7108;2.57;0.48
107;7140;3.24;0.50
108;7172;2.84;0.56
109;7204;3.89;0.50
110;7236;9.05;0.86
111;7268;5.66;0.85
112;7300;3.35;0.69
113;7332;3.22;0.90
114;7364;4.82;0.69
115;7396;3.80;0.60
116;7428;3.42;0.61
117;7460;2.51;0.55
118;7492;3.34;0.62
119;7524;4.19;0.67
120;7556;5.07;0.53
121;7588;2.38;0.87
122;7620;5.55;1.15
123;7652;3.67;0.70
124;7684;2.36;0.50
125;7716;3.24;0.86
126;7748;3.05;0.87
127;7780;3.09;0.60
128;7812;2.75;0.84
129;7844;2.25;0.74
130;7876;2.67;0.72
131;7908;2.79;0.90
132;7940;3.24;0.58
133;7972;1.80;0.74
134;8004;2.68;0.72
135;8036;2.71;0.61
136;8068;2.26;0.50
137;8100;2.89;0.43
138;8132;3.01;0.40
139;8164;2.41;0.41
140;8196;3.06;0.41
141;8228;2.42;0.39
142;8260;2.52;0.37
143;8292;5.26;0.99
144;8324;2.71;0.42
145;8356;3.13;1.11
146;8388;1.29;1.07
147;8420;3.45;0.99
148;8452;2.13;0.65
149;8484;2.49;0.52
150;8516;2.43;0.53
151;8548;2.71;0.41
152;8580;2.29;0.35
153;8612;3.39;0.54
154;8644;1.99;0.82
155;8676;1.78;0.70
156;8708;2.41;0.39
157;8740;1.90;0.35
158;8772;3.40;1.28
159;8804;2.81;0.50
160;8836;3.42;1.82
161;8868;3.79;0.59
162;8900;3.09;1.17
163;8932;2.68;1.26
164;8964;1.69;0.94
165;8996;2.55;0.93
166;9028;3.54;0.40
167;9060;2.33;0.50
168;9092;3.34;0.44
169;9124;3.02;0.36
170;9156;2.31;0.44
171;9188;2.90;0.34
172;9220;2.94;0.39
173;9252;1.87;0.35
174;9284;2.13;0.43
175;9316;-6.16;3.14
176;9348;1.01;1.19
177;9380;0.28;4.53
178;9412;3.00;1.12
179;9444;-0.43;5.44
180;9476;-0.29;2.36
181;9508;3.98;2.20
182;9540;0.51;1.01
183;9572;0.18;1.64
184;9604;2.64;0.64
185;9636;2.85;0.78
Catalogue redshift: 0.103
